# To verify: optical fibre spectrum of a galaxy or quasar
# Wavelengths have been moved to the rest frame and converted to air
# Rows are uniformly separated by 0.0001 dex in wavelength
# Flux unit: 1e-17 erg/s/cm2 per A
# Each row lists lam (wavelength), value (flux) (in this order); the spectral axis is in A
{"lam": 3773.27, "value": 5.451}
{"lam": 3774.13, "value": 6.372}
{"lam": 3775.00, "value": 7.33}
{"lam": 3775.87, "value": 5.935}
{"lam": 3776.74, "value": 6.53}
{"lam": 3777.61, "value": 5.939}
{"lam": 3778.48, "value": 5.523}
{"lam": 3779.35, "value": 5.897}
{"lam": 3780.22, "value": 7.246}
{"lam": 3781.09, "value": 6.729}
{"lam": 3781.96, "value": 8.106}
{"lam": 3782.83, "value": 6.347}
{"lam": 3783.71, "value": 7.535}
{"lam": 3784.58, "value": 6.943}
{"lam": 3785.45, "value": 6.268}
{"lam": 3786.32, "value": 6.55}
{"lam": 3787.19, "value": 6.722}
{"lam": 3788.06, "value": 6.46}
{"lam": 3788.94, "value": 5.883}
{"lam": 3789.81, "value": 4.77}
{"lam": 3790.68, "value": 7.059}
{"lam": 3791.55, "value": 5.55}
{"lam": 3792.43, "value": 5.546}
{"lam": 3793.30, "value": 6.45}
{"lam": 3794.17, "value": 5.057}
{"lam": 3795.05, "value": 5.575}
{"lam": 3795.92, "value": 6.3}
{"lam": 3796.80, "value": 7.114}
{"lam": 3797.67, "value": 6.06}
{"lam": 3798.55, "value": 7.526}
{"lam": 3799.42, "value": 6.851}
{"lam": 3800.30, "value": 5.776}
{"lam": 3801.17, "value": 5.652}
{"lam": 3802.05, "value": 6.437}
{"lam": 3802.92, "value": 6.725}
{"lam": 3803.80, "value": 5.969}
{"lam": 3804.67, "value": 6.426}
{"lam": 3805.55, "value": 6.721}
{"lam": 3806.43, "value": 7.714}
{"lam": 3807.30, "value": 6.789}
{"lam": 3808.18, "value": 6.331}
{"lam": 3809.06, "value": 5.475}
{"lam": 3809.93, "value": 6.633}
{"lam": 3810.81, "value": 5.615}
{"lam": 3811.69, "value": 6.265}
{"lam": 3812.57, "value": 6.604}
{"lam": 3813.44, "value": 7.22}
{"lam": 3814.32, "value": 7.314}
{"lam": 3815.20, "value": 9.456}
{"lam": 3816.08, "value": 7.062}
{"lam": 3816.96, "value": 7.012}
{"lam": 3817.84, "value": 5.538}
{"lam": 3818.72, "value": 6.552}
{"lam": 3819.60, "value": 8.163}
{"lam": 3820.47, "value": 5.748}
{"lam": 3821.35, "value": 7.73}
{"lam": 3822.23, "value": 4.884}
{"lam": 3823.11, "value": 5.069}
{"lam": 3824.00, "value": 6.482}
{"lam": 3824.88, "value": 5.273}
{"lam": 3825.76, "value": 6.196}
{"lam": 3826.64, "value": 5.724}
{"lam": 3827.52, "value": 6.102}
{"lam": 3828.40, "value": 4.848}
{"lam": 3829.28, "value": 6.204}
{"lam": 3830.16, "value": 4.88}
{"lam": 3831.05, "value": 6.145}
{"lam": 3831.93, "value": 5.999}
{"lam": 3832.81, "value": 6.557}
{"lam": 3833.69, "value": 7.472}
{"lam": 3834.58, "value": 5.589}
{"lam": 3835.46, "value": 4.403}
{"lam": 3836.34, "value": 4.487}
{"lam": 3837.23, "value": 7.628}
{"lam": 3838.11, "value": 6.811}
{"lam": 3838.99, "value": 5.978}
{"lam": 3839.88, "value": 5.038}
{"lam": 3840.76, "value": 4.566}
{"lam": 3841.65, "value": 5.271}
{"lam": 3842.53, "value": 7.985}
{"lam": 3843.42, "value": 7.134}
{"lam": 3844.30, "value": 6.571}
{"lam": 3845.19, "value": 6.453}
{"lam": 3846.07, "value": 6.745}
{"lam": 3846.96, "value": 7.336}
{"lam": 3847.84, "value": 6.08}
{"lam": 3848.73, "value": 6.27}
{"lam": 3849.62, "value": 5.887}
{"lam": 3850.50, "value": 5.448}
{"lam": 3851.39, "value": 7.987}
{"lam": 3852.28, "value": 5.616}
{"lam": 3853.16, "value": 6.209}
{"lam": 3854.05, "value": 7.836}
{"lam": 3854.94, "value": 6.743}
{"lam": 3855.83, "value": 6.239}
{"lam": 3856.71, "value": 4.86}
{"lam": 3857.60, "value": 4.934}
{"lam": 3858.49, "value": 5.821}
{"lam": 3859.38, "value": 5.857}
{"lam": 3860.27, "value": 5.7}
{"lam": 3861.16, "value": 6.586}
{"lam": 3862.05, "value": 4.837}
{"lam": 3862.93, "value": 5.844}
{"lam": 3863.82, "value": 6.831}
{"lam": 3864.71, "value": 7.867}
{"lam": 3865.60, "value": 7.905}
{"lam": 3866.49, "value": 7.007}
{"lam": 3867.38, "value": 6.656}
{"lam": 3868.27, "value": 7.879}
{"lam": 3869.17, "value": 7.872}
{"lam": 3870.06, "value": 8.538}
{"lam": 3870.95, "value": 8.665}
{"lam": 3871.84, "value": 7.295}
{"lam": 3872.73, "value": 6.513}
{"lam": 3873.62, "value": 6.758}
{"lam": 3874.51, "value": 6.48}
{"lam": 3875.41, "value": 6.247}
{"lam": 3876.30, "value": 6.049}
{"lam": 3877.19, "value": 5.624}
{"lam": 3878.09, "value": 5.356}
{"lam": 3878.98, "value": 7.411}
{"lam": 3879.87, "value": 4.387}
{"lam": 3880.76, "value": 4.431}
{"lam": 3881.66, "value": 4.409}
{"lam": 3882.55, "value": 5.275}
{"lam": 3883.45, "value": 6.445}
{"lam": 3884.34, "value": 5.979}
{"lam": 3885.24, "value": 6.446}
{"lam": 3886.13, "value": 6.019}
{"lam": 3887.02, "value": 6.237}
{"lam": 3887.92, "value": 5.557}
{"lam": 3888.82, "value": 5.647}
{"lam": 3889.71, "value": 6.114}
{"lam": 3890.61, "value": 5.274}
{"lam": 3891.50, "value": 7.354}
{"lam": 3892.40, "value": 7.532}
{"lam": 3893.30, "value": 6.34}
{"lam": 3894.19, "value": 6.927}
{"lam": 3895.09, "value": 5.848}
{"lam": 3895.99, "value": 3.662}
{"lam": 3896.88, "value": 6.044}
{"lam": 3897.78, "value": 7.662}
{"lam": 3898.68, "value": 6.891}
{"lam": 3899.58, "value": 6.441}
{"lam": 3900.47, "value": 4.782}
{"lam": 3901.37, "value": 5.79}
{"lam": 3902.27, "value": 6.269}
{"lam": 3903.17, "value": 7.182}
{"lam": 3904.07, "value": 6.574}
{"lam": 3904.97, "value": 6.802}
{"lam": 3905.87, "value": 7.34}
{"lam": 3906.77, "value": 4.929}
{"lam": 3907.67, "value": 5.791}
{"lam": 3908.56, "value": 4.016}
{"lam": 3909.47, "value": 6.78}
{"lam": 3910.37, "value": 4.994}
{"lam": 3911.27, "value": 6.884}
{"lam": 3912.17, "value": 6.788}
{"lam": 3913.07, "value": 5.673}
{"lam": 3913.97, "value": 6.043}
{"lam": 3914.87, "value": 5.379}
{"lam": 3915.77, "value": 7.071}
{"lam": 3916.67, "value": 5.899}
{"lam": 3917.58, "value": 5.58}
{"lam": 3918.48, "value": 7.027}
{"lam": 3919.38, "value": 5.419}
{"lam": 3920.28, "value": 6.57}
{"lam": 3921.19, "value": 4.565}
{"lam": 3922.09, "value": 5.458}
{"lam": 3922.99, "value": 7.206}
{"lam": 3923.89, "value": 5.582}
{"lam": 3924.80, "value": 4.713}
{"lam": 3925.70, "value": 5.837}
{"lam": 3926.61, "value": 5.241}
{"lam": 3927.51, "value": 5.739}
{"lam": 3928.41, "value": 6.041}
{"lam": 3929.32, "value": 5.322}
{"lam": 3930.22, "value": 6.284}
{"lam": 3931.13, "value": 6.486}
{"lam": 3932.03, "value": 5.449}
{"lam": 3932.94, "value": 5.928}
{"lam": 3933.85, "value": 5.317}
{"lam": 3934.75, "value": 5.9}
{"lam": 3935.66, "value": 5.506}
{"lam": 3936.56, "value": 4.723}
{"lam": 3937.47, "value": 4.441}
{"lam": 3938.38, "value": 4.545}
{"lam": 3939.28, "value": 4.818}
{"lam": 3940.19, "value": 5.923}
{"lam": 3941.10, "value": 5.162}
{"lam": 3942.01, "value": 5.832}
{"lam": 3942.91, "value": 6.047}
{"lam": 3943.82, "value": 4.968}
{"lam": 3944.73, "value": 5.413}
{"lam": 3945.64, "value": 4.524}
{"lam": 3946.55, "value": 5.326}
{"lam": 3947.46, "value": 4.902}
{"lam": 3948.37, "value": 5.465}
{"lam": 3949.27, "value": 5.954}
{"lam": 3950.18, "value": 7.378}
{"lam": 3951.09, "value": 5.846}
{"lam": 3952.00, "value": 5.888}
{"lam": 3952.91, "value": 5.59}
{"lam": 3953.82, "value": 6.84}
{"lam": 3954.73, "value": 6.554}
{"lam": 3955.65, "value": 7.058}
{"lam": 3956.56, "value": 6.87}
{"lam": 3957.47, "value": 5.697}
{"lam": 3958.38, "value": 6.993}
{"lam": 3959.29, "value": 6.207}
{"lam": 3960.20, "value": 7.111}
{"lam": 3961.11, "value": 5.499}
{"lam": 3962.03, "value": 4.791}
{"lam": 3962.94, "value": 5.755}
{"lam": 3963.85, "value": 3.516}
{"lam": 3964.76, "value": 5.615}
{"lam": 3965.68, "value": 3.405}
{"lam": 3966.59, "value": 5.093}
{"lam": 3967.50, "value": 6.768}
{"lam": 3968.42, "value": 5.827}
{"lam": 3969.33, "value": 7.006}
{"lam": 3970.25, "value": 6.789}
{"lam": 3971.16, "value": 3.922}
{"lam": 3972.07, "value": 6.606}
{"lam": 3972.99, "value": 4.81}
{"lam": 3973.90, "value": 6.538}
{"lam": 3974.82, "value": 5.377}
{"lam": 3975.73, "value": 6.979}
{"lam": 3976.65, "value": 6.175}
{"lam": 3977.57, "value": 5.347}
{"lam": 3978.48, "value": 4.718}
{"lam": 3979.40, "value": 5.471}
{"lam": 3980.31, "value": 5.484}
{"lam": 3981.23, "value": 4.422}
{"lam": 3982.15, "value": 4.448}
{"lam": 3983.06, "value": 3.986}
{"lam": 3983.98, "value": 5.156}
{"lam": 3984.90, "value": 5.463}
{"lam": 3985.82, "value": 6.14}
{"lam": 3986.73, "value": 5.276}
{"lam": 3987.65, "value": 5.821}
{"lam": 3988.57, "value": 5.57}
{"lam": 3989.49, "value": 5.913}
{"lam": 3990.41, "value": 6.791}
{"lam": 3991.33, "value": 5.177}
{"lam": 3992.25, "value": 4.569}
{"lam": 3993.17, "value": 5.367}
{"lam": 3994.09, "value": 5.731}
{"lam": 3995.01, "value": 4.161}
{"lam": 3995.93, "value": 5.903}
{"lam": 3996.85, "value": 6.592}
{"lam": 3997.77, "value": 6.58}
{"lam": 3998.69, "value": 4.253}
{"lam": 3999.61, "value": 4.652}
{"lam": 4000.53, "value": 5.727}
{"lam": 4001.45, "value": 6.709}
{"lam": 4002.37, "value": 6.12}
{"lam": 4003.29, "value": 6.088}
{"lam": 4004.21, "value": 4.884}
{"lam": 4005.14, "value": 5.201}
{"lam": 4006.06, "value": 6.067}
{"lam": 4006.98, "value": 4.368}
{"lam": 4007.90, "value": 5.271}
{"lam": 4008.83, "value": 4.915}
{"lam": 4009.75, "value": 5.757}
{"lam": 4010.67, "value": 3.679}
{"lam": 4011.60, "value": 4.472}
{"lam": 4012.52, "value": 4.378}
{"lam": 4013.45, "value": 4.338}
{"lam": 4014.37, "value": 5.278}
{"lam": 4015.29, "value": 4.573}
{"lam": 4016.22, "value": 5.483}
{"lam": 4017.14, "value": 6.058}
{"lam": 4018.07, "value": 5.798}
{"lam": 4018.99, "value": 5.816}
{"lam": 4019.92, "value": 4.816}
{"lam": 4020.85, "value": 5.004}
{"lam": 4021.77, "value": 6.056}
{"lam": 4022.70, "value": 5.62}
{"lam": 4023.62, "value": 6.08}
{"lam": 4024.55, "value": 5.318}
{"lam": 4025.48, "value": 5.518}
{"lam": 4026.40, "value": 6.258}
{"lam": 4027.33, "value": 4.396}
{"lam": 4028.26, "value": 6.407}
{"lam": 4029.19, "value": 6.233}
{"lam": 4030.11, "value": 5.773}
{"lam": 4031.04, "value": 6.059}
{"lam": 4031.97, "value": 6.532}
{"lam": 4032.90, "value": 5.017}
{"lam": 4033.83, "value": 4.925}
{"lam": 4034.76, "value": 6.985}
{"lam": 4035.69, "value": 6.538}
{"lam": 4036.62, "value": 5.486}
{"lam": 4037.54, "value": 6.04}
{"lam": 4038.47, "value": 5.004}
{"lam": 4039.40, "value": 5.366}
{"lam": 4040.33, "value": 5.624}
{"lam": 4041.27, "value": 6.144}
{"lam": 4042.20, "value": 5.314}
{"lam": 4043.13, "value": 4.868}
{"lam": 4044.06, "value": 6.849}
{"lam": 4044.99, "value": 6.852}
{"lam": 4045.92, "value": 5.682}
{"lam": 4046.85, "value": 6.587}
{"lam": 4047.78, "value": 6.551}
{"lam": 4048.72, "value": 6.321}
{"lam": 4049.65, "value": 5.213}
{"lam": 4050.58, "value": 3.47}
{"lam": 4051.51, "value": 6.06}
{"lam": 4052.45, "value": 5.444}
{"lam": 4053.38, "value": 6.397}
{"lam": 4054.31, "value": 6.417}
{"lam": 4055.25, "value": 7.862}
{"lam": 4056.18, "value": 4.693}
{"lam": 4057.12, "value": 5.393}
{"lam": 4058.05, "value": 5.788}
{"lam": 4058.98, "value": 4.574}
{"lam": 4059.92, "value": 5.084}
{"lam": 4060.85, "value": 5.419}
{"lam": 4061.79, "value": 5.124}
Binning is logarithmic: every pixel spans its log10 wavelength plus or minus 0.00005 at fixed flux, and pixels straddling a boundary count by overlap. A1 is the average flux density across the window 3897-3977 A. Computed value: 5.84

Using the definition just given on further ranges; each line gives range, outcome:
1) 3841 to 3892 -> 6.36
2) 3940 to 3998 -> 5.65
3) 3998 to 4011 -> 5.31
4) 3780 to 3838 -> 6.35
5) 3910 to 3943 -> 5.71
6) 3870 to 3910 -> 6.15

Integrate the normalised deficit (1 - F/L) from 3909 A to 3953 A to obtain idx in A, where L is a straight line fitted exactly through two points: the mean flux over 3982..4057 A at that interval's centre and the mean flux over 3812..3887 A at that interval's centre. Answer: 1.9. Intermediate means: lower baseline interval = 6.32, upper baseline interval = 5.56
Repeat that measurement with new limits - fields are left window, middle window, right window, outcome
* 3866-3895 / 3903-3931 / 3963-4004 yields 0.6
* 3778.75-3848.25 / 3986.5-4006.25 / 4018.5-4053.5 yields 0.9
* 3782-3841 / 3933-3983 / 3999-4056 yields 1.9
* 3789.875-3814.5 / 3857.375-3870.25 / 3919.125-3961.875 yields -1.3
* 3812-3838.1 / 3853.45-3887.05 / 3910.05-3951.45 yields -1.8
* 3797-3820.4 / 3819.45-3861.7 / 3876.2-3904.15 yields 2.0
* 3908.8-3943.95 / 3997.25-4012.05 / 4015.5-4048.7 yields 1.2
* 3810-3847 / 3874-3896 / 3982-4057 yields 0.5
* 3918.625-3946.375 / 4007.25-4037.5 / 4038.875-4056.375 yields 1.8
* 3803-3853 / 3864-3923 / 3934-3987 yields -3.1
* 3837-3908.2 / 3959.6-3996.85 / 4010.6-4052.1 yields 2.3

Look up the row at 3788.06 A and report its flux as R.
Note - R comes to 6.46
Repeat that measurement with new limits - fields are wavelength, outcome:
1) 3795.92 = 6.3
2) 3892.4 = 7.532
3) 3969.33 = 7.006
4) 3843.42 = 7.134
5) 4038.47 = 5.004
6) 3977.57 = 5.347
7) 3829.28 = 6.204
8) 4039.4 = 5.366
